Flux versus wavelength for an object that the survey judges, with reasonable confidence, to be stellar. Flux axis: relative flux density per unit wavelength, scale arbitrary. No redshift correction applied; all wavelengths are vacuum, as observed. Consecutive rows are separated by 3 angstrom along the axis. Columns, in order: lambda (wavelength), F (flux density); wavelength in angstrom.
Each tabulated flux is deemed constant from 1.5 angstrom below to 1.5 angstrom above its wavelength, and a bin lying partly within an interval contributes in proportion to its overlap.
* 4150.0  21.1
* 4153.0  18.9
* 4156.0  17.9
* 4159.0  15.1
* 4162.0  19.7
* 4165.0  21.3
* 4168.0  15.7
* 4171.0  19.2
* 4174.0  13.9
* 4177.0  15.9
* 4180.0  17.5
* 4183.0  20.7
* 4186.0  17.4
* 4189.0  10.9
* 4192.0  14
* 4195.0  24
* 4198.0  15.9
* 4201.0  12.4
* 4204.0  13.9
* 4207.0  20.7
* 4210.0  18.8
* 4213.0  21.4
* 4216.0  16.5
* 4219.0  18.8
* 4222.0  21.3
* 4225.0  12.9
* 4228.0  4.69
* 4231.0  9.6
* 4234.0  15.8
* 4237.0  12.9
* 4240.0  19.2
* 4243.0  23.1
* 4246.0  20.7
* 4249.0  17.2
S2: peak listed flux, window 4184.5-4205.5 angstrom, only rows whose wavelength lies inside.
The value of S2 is 24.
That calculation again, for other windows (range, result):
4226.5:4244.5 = 23.1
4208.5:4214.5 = 21.4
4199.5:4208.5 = 20.7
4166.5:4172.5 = 19.2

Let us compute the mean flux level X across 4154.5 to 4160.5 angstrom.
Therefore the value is 16.5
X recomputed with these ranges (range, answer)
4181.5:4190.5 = 16.3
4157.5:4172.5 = 18.2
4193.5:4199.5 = 19.9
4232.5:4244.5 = 17.8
